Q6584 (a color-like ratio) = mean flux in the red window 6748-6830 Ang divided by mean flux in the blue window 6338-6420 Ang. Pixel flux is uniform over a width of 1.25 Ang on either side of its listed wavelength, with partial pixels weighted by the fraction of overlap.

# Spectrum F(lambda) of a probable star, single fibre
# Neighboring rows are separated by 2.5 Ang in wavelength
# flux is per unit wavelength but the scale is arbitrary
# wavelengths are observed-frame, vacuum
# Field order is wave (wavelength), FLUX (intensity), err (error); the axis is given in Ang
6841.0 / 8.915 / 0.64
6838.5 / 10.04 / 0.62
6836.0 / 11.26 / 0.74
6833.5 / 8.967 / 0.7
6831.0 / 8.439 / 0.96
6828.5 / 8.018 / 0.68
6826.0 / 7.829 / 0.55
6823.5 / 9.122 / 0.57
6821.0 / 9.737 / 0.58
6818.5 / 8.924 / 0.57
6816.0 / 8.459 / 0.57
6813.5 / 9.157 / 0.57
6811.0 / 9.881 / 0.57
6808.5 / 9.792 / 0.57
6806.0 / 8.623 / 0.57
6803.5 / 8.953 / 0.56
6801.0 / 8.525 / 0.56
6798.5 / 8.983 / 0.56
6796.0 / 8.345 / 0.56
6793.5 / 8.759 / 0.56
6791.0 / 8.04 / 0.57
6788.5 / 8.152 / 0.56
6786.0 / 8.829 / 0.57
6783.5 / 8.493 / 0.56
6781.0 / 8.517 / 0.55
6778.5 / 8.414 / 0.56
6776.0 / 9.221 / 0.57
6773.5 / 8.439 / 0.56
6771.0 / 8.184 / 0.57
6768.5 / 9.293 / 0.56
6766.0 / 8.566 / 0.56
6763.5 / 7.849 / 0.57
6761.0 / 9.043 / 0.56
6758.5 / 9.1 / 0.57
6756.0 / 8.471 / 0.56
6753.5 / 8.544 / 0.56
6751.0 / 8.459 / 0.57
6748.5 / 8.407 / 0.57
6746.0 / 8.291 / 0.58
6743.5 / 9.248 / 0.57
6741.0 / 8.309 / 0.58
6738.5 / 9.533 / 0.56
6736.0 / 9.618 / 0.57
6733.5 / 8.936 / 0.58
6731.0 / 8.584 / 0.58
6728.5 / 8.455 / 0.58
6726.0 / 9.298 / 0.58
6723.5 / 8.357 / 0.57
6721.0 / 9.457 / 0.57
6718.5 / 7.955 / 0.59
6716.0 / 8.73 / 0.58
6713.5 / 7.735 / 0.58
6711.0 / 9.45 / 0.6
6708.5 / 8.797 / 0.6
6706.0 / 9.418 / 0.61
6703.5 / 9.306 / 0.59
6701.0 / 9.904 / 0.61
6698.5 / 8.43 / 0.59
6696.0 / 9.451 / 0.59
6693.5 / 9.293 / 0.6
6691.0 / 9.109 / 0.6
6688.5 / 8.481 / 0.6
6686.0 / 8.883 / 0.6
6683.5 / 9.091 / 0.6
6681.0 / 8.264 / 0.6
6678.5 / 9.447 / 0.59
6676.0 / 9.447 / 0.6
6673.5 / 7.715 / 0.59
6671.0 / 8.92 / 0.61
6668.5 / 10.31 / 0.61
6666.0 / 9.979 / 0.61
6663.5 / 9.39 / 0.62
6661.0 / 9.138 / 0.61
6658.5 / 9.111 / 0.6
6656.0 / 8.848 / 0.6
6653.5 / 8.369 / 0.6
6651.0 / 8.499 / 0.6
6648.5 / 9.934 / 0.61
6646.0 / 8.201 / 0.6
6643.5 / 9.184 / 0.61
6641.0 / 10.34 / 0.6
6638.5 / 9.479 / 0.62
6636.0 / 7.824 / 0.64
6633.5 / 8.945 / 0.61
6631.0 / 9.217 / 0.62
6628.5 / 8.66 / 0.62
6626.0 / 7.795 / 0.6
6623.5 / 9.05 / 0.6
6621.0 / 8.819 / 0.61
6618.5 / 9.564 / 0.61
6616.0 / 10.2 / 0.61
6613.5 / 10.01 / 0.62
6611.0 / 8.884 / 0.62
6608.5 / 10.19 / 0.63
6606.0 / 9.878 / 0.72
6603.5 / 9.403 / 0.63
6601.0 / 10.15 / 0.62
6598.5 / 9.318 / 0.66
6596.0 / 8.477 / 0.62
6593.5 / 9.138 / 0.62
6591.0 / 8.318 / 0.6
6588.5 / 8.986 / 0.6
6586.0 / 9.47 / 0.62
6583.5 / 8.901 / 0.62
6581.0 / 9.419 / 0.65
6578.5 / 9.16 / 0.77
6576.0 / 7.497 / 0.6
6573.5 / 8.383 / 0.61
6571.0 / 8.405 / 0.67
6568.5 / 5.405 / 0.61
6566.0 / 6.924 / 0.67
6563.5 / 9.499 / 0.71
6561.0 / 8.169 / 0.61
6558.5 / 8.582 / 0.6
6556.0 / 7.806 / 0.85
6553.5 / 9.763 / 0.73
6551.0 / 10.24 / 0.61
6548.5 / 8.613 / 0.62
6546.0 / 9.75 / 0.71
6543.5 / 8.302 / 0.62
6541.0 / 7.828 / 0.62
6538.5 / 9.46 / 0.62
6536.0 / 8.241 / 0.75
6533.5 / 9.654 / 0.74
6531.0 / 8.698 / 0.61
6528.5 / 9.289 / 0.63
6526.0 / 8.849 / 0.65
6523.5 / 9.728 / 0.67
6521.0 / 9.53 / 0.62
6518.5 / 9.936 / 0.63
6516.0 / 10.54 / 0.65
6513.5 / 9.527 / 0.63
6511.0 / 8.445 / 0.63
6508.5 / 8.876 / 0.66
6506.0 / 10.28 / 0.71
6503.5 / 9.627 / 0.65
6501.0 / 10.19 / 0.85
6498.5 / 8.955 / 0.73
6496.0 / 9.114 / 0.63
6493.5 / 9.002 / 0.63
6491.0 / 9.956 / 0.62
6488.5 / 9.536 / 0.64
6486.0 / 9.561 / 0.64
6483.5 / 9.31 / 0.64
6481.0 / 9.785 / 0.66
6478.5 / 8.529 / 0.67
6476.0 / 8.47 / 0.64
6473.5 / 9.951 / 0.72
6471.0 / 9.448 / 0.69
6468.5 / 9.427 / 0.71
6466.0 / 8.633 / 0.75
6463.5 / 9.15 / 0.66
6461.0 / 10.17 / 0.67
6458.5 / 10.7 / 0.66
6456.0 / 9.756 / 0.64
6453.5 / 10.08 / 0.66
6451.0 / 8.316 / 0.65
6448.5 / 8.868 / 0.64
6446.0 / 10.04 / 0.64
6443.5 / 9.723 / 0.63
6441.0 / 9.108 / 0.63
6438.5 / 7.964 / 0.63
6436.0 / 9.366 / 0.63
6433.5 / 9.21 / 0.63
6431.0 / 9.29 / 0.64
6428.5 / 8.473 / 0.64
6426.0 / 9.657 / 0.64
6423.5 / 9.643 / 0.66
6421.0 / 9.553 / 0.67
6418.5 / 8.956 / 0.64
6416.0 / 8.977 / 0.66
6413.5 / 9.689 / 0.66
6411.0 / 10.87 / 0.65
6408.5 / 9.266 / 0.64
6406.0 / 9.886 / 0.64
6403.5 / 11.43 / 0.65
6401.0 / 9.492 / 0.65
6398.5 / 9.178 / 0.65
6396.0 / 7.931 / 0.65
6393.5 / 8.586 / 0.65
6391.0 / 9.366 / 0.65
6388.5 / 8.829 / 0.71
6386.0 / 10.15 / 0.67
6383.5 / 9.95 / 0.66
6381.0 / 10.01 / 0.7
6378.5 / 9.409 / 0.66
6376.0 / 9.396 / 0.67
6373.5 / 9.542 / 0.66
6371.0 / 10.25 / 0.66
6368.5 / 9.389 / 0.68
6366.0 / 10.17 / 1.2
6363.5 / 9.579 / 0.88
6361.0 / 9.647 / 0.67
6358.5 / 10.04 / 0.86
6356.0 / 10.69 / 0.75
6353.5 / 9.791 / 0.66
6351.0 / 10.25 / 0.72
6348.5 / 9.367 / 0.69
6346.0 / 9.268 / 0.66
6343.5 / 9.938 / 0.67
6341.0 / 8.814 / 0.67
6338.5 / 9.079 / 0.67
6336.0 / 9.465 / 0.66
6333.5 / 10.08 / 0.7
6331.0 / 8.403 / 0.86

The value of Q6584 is 0.90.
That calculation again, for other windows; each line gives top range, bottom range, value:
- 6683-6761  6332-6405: 0.92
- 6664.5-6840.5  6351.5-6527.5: 0.94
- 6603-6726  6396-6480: 0.96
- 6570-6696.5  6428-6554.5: 0.97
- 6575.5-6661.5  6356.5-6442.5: 0.96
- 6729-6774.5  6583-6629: 0.94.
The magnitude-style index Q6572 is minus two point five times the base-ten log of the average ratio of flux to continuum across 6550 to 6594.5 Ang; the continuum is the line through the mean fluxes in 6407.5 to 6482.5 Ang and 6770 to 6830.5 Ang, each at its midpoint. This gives 0.07 mag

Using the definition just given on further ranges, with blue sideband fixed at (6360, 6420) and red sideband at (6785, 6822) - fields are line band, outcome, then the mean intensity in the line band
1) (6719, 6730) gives 0.02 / 8.82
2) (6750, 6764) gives 0.04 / 8.62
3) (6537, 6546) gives 0.08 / 8.69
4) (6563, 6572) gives 0.25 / 7.37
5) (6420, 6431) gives 0.02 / 9.32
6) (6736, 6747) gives 0.00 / 8.95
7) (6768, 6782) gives 0.03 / 8.65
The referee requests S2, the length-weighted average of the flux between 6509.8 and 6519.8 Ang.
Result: 9.62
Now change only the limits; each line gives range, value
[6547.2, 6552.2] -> 9.42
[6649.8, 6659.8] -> 8.71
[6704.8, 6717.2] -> 8.82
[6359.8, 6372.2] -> 9.81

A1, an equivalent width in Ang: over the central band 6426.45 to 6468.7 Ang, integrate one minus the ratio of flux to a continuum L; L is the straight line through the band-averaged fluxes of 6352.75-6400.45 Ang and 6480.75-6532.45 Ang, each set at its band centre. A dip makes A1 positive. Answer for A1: 0.9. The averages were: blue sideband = 9.57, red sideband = 9.46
